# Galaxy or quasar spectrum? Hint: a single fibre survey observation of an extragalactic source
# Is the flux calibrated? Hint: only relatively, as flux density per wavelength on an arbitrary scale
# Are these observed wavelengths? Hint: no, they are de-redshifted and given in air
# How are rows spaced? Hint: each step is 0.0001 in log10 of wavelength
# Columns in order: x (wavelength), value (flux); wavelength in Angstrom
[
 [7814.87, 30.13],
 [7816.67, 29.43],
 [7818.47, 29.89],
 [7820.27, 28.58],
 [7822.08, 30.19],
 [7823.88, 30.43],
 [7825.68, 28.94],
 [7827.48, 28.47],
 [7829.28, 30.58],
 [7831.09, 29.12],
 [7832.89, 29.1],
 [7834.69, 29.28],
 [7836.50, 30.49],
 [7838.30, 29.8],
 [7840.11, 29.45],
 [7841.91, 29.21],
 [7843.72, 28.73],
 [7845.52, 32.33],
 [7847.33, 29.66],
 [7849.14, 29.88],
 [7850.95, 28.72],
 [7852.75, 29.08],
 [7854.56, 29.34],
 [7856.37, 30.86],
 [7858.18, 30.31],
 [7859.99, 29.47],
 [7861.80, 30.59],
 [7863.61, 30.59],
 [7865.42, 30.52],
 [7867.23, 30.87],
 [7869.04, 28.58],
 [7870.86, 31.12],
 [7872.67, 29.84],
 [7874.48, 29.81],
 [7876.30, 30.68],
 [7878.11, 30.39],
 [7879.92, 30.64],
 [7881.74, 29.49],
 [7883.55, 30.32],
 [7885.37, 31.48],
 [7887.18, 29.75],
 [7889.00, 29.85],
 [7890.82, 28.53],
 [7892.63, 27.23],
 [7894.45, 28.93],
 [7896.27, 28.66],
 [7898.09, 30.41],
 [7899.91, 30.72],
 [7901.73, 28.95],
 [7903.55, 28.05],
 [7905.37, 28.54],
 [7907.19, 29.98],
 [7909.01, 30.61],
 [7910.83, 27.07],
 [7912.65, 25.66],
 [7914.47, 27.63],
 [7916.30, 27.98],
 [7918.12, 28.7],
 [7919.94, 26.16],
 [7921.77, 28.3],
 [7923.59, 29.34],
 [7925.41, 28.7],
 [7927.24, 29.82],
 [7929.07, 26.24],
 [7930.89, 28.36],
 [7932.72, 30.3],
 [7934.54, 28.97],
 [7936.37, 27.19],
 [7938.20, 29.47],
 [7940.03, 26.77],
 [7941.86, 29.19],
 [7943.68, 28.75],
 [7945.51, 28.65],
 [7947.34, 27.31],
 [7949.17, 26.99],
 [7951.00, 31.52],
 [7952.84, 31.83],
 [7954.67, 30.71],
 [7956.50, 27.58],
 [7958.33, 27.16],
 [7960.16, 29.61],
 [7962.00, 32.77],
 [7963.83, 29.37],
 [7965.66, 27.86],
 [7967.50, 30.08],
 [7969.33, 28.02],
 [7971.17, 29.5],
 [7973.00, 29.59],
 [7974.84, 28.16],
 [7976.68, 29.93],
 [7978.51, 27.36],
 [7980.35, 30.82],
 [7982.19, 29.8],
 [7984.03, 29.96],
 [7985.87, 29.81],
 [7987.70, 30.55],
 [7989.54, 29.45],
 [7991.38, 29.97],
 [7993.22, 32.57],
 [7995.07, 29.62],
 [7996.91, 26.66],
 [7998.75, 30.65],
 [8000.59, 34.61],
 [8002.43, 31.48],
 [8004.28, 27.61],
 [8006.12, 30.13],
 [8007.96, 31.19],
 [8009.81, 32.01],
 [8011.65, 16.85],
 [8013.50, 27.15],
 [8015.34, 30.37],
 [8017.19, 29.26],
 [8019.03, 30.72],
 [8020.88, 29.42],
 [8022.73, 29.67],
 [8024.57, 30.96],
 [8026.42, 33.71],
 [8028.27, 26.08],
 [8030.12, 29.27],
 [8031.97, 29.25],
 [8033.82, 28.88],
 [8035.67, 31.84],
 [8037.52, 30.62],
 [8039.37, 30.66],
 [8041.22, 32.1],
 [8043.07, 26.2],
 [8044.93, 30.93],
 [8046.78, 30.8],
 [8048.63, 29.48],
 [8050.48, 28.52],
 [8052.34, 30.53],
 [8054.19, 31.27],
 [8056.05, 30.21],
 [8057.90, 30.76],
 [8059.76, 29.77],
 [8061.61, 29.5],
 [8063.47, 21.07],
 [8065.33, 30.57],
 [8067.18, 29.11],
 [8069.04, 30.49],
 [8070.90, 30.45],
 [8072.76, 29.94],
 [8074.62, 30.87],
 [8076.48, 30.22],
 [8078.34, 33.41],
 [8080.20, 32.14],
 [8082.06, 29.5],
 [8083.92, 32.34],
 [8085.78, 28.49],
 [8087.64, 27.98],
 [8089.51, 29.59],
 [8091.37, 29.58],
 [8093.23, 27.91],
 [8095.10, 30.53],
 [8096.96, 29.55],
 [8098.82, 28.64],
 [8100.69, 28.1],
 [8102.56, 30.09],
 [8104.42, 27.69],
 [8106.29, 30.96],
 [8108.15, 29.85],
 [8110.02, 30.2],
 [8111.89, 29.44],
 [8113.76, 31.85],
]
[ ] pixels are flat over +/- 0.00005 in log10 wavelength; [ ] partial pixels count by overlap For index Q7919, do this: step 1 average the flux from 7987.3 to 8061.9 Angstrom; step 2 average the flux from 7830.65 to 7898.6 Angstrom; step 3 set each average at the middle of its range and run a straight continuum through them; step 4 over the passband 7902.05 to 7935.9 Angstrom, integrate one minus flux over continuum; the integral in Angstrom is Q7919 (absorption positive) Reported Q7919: 1.66 Angstrom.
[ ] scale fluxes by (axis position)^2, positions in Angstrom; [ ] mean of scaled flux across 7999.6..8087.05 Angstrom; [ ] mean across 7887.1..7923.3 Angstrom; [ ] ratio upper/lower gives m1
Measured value 1.08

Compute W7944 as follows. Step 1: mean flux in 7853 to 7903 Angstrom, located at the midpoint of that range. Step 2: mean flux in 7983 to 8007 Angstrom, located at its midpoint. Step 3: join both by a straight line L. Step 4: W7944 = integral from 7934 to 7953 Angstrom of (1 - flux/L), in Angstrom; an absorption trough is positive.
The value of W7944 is 0.9 Angstrom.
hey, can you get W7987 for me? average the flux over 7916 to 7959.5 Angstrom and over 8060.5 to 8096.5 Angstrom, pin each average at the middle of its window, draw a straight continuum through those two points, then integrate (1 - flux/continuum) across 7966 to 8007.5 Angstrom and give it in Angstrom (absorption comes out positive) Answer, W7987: -1.21 Angstrom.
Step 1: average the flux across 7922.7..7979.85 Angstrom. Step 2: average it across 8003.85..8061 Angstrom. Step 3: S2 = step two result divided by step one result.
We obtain 1.02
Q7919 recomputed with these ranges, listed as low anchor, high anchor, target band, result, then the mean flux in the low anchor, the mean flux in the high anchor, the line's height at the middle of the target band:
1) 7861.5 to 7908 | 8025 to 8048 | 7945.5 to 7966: 0.38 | 29.8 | 30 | 29.9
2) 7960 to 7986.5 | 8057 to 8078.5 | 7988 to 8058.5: -0.62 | 29.5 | 29.5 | 29.5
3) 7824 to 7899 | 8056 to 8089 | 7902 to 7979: 2.79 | 29.8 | 29.8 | 29.8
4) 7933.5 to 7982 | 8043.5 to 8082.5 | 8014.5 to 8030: -0.20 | 29.1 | 29.9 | 29.6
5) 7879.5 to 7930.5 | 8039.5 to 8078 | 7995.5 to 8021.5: 0.24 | 28.8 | 29.7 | 29.4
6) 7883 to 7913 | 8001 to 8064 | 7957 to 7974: 0.01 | 29.1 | 29.5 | 29.3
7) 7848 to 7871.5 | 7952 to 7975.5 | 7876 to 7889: -0.21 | 30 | 29.4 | 29.9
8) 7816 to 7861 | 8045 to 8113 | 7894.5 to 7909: 0.14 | 29.7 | 29.7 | 29.7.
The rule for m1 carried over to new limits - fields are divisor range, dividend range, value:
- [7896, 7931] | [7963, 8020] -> 1.05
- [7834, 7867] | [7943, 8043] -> 1.02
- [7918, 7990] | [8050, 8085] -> 1.07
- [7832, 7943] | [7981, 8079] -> 1.05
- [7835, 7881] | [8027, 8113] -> 1.04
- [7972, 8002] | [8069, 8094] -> 1.03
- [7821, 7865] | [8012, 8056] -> 1.05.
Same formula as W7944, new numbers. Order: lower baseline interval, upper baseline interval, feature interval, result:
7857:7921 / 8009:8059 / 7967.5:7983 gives 0.1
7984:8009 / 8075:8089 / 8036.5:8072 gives 1.0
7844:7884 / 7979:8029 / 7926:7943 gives 0.8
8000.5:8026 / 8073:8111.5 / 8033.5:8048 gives -0.4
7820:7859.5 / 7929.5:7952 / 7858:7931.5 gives -0.4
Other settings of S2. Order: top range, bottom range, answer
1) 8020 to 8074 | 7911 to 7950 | 1.06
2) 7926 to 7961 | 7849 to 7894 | 0.96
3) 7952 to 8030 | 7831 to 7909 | 0.99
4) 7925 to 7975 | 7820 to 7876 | 0.97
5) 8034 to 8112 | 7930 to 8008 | 1.01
